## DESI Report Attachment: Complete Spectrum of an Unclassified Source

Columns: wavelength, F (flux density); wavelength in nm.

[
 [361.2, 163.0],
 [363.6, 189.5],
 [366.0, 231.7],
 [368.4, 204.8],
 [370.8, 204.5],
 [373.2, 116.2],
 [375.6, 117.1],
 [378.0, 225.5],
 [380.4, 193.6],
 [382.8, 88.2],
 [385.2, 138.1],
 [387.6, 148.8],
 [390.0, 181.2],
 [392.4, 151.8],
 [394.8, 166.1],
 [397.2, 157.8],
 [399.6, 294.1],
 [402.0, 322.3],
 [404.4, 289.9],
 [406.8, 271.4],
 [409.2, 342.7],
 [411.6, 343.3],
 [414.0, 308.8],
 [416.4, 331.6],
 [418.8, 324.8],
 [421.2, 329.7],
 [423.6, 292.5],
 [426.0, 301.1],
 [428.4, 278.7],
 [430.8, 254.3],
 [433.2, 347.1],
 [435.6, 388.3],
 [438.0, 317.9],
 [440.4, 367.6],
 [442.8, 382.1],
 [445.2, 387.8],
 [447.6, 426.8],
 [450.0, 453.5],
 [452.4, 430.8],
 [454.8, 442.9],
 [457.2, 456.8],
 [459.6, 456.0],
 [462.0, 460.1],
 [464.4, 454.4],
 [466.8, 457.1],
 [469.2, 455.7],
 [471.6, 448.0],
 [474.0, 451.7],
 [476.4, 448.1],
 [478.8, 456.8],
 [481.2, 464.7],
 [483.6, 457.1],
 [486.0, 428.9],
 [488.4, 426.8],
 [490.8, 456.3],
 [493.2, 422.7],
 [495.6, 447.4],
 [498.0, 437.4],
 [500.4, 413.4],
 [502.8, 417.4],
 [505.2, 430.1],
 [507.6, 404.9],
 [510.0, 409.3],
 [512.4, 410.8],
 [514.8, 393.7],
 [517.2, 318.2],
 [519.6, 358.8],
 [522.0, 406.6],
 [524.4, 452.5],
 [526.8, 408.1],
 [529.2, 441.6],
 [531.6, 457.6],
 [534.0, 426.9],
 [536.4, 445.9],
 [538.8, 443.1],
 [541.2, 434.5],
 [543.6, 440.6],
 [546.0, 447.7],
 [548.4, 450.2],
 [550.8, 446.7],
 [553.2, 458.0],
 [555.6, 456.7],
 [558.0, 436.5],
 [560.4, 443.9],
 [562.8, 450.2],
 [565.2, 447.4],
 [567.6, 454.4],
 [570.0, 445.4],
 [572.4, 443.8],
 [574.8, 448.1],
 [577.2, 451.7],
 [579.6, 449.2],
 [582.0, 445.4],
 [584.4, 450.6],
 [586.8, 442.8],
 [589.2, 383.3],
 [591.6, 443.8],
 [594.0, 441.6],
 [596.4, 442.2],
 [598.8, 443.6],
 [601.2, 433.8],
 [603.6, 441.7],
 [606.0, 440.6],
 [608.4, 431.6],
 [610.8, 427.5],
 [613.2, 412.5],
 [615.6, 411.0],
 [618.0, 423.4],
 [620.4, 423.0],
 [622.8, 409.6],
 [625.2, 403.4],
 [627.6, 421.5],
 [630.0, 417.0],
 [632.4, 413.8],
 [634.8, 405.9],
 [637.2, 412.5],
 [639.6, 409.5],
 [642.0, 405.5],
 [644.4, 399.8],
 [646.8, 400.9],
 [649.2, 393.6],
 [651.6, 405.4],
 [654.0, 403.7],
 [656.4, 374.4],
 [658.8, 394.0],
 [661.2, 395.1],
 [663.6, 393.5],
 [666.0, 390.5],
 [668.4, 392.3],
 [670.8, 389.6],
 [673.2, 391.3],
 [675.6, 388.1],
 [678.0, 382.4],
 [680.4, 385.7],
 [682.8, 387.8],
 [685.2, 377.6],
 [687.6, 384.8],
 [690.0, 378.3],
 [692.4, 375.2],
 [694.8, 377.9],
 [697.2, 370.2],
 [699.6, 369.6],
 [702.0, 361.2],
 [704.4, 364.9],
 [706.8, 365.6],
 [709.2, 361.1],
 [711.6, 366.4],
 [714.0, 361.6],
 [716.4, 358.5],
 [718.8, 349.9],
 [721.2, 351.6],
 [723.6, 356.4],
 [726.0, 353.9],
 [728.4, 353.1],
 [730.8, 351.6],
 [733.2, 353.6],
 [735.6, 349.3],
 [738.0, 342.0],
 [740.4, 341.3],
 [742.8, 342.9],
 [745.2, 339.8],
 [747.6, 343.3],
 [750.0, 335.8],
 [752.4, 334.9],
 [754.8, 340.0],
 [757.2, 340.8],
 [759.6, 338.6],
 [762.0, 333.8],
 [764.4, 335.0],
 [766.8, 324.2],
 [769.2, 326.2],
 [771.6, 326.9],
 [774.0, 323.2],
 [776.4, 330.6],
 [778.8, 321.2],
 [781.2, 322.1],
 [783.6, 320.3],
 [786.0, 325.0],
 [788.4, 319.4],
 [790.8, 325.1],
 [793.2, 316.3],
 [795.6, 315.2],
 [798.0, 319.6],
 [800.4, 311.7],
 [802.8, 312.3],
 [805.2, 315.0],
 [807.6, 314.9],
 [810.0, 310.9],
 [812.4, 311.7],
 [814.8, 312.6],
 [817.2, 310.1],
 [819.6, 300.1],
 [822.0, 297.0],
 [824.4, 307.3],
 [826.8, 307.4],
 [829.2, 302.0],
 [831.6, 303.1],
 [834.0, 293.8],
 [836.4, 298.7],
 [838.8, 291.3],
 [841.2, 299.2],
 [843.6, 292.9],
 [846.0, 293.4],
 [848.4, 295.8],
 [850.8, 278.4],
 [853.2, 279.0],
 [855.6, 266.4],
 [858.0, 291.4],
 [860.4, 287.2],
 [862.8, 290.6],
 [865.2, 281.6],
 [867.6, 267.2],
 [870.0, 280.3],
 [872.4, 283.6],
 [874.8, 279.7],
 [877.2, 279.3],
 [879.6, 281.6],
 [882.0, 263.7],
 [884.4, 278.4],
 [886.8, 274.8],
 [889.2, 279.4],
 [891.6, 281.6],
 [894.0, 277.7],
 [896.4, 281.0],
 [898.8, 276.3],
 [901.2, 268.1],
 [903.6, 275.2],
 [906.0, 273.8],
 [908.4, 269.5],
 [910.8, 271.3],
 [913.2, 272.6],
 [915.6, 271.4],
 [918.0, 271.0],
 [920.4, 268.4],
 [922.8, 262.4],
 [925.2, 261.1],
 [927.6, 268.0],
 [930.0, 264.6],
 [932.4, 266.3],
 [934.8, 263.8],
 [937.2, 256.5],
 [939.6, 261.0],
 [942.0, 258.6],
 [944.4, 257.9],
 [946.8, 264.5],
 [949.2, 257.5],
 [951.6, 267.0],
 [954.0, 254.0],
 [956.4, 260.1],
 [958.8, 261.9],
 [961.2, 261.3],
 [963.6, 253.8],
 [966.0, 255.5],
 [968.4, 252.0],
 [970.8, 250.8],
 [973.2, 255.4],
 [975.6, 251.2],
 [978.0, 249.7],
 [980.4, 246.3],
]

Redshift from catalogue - 0.000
